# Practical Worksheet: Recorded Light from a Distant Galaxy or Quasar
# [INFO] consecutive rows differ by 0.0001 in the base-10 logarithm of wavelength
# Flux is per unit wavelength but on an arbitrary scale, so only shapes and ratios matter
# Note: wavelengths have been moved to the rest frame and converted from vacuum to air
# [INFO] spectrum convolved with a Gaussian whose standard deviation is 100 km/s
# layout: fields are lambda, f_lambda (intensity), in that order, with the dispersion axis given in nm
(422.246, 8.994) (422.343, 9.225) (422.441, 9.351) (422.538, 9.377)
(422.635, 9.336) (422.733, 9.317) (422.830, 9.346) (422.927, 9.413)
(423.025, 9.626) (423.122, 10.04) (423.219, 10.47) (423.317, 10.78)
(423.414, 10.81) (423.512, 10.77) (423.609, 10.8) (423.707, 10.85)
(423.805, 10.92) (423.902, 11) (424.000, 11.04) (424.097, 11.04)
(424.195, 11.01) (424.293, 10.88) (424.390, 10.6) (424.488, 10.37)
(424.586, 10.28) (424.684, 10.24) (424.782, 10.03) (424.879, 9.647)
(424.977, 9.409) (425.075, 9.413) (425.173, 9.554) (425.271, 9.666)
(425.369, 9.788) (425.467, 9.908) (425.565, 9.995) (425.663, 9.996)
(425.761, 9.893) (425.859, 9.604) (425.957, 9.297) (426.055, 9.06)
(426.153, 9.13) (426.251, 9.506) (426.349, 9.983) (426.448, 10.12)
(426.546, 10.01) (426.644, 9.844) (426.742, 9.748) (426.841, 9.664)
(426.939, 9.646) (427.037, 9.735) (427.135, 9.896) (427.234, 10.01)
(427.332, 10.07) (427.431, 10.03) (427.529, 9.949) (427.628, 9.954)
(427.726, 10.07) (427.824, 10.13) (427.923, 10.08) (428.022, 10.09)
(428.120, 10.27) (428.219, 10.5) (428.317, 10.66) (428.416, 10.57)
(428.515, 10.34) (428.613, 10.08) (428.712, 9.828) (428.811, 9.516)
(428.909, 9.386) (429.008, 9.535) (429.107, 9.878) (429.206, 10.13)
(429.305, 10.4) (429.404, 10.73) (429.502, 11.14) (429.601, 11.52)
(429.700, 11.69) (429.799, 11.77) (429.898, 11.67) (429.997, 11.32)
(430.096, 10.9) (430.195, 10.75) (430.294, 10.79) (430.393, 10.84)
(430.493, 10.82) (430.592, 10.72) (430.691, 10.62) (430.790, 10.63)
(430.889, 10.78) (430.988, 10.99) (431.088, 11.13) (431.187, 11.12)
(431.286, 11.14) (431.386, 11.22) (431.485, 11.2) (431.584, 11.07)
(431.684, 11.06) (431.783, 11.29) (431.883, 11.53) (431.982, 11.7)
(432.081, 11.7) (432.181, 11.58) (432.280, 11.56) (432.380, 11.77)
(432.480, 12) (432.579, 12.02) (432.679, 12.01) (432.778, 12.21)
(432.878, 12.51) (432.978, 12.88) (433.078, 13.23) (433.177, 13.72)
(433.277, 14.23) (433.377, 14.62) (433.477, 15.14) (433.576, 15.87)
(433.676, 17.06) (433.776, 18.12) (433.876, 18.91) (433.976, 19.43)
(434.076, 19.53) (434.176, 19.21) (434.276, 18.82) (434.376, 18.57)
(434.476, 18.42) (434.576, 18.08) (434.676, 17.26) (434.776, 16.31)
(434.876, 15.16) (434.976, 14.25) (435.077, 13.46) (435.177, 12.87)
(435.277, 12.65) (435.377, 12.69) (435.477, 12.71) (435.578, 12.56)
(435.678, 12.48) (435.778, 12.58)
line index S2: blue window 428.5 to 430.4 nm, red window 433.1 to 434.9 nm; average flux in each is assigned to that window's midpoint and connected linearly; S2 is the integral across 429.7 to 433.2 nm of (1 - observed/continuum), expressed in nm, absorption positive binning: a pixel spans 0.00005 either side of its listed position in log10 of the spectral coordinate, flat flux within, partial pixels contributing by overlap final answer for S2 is 0.50 nm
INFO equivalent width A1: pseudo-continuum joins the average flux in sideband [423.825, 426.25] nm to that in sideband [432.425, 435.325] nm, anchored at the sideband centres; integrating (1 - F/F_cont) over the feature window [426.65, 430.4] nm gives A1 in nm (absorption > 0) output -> 0.56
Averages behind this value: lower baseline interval 10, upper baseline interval 15.5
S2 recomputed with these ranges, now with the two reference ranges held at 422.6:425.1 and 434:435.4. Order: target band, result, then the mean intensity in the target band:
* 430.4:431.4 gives 0.23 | 10.9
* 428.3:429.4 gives 0.26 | 10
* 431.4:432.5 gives 0.25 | 11.5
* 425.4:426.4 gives 0.16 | 9.64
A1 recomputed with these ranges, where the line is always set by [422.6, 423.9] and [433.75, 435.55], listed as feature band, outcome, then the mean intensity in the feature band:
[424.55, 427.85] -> 0.561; 9.8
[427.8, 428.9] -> 0.239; 10.2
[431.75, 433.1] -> 0.285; 12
